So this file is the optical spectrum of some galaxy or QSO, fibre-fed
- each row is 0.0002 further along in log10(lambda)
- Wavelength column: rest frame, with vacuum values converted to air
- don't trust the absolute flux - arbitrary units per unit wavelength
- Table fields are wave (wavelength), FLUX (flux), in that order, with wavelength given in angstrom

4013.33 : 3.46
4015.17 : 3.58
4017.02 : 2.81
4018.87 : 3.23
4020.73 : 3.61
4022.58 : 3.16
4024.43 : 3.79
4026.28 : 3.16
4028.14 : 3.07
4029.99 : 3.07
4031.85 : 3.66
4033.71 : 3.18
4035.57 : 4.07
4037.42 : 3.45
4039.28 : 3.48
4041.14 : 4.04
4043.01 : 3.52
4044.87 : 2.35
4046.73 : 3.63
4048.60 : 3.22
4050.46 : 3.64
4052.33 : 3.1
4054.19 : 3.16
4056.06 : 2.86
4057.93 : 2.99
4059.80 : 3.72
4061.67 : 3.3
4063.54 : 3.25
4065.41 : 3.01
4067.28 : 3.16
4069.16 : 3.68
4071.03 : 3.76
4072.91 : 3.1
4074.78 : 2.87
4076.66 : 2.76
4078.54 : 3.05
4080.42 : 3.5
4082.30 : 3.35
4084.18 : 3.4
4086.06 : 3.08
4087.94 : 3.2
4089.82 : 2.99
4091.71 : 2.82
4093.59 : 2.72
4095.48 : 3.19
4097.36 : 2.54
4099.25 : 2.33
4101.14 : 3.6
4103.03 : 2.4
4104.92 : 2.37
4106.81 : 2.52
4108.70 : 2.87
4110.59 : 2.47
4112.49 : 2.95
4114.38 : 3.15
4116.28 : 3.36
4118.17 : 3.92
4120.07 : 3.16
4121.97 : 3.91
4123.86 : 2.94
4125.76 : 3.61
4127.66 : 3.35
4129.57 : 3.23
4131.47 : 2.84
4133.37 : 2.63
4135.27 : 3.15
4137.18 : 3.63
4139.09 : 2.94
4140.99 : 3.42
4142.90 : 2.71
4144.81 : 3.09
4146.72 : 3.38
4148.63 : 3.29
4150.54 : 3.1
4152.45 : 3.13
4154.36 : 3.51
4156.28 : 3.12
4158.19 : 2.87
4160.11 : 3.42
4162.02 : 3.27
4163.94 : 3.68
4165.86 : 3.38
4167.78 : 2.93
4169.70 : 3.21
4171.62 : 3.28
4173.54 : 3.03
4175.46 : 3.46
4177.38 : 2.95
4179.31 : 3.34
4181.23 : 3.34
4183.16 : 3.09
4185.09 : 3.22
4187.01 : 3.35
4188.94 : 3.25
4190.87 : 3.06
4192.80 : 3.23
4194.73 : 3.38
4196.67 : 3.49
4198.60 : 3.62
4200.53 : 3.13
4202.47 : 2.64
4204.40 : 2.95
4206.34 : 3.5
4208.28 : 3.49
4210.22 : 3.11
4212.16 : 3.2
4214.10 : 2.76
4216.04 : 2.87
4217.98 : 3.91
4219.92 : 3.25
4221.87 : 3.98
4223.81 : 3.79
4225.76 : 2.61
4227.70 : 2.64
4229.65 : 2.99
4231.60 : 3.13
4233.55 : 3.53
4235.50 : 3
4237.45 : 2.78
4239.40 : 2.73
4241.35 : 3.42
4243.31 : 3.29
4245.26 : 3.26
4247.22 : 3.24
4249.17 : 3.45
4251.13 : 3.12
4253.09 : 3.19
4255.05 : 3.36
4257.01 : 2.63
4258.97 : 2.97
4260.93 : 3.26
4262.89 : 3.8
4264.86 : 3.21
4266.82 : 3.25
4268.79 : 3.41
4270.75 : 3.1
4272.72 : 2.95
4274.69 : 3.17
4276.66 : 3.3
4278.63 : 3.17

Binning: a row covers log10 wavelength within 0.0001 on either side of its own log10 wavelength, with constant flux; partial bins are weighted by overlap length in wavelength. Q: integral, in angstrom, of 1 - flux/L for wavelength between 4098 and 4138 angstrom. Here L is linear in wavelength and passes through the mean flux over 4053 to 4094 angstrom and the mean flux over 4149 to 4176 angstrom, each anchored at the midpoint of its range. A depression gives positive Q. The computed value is 1.8 angstrom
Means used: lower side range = 3.18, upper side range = 3.24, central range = 3.06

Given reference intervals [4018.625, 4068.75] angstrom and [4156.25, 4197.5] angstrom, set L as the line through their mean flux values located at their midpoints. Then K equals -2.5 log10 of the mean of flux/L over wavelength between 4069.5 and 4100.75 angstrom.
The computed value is 0.08 mag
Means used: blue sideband 3.33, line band 3.06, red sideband 3.25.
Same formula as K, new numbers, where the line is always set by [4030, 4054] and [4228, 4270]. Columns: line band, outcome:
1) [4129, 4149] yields 0.07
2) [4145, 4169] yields 0.01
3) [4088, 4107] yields 0.21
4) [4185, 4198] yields -0.02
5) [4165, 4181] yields 0.02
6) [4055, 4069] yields 0.06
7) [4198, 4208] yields 0.02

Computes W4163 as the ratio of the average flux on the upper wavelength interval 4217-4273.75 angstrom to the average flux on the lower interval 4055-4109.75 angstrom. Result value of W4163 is 1.1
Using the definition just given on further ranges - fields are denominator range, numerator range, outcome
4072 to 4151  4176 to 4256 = 1.05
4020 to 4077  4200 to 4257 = 0.96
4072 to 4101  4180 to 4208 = 1.08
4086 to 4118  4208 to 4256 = 1.11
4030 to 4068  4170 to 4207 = 0.97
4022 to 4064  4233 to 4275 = 0.95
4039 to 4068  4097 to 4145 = 0.93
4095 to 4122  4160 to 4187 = 1.10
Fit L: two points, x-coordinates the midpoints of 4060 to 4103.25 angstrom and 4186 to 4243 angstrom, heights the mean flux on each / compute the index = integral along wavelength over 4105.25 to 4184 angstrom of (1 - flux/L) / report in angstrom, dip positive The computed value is -0.7 angstrom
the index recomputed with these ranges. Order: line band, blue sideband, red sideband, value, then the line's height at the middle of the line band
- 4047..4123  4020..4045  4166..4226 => 5.85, 3.37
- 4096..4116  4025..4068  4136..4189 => 3.17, 3.27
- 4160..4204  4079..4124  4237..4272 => -1.74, 3.12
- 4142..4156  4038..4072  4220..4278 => 0.38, 3.26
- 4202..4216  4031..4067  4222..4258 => 0.35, 3.17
